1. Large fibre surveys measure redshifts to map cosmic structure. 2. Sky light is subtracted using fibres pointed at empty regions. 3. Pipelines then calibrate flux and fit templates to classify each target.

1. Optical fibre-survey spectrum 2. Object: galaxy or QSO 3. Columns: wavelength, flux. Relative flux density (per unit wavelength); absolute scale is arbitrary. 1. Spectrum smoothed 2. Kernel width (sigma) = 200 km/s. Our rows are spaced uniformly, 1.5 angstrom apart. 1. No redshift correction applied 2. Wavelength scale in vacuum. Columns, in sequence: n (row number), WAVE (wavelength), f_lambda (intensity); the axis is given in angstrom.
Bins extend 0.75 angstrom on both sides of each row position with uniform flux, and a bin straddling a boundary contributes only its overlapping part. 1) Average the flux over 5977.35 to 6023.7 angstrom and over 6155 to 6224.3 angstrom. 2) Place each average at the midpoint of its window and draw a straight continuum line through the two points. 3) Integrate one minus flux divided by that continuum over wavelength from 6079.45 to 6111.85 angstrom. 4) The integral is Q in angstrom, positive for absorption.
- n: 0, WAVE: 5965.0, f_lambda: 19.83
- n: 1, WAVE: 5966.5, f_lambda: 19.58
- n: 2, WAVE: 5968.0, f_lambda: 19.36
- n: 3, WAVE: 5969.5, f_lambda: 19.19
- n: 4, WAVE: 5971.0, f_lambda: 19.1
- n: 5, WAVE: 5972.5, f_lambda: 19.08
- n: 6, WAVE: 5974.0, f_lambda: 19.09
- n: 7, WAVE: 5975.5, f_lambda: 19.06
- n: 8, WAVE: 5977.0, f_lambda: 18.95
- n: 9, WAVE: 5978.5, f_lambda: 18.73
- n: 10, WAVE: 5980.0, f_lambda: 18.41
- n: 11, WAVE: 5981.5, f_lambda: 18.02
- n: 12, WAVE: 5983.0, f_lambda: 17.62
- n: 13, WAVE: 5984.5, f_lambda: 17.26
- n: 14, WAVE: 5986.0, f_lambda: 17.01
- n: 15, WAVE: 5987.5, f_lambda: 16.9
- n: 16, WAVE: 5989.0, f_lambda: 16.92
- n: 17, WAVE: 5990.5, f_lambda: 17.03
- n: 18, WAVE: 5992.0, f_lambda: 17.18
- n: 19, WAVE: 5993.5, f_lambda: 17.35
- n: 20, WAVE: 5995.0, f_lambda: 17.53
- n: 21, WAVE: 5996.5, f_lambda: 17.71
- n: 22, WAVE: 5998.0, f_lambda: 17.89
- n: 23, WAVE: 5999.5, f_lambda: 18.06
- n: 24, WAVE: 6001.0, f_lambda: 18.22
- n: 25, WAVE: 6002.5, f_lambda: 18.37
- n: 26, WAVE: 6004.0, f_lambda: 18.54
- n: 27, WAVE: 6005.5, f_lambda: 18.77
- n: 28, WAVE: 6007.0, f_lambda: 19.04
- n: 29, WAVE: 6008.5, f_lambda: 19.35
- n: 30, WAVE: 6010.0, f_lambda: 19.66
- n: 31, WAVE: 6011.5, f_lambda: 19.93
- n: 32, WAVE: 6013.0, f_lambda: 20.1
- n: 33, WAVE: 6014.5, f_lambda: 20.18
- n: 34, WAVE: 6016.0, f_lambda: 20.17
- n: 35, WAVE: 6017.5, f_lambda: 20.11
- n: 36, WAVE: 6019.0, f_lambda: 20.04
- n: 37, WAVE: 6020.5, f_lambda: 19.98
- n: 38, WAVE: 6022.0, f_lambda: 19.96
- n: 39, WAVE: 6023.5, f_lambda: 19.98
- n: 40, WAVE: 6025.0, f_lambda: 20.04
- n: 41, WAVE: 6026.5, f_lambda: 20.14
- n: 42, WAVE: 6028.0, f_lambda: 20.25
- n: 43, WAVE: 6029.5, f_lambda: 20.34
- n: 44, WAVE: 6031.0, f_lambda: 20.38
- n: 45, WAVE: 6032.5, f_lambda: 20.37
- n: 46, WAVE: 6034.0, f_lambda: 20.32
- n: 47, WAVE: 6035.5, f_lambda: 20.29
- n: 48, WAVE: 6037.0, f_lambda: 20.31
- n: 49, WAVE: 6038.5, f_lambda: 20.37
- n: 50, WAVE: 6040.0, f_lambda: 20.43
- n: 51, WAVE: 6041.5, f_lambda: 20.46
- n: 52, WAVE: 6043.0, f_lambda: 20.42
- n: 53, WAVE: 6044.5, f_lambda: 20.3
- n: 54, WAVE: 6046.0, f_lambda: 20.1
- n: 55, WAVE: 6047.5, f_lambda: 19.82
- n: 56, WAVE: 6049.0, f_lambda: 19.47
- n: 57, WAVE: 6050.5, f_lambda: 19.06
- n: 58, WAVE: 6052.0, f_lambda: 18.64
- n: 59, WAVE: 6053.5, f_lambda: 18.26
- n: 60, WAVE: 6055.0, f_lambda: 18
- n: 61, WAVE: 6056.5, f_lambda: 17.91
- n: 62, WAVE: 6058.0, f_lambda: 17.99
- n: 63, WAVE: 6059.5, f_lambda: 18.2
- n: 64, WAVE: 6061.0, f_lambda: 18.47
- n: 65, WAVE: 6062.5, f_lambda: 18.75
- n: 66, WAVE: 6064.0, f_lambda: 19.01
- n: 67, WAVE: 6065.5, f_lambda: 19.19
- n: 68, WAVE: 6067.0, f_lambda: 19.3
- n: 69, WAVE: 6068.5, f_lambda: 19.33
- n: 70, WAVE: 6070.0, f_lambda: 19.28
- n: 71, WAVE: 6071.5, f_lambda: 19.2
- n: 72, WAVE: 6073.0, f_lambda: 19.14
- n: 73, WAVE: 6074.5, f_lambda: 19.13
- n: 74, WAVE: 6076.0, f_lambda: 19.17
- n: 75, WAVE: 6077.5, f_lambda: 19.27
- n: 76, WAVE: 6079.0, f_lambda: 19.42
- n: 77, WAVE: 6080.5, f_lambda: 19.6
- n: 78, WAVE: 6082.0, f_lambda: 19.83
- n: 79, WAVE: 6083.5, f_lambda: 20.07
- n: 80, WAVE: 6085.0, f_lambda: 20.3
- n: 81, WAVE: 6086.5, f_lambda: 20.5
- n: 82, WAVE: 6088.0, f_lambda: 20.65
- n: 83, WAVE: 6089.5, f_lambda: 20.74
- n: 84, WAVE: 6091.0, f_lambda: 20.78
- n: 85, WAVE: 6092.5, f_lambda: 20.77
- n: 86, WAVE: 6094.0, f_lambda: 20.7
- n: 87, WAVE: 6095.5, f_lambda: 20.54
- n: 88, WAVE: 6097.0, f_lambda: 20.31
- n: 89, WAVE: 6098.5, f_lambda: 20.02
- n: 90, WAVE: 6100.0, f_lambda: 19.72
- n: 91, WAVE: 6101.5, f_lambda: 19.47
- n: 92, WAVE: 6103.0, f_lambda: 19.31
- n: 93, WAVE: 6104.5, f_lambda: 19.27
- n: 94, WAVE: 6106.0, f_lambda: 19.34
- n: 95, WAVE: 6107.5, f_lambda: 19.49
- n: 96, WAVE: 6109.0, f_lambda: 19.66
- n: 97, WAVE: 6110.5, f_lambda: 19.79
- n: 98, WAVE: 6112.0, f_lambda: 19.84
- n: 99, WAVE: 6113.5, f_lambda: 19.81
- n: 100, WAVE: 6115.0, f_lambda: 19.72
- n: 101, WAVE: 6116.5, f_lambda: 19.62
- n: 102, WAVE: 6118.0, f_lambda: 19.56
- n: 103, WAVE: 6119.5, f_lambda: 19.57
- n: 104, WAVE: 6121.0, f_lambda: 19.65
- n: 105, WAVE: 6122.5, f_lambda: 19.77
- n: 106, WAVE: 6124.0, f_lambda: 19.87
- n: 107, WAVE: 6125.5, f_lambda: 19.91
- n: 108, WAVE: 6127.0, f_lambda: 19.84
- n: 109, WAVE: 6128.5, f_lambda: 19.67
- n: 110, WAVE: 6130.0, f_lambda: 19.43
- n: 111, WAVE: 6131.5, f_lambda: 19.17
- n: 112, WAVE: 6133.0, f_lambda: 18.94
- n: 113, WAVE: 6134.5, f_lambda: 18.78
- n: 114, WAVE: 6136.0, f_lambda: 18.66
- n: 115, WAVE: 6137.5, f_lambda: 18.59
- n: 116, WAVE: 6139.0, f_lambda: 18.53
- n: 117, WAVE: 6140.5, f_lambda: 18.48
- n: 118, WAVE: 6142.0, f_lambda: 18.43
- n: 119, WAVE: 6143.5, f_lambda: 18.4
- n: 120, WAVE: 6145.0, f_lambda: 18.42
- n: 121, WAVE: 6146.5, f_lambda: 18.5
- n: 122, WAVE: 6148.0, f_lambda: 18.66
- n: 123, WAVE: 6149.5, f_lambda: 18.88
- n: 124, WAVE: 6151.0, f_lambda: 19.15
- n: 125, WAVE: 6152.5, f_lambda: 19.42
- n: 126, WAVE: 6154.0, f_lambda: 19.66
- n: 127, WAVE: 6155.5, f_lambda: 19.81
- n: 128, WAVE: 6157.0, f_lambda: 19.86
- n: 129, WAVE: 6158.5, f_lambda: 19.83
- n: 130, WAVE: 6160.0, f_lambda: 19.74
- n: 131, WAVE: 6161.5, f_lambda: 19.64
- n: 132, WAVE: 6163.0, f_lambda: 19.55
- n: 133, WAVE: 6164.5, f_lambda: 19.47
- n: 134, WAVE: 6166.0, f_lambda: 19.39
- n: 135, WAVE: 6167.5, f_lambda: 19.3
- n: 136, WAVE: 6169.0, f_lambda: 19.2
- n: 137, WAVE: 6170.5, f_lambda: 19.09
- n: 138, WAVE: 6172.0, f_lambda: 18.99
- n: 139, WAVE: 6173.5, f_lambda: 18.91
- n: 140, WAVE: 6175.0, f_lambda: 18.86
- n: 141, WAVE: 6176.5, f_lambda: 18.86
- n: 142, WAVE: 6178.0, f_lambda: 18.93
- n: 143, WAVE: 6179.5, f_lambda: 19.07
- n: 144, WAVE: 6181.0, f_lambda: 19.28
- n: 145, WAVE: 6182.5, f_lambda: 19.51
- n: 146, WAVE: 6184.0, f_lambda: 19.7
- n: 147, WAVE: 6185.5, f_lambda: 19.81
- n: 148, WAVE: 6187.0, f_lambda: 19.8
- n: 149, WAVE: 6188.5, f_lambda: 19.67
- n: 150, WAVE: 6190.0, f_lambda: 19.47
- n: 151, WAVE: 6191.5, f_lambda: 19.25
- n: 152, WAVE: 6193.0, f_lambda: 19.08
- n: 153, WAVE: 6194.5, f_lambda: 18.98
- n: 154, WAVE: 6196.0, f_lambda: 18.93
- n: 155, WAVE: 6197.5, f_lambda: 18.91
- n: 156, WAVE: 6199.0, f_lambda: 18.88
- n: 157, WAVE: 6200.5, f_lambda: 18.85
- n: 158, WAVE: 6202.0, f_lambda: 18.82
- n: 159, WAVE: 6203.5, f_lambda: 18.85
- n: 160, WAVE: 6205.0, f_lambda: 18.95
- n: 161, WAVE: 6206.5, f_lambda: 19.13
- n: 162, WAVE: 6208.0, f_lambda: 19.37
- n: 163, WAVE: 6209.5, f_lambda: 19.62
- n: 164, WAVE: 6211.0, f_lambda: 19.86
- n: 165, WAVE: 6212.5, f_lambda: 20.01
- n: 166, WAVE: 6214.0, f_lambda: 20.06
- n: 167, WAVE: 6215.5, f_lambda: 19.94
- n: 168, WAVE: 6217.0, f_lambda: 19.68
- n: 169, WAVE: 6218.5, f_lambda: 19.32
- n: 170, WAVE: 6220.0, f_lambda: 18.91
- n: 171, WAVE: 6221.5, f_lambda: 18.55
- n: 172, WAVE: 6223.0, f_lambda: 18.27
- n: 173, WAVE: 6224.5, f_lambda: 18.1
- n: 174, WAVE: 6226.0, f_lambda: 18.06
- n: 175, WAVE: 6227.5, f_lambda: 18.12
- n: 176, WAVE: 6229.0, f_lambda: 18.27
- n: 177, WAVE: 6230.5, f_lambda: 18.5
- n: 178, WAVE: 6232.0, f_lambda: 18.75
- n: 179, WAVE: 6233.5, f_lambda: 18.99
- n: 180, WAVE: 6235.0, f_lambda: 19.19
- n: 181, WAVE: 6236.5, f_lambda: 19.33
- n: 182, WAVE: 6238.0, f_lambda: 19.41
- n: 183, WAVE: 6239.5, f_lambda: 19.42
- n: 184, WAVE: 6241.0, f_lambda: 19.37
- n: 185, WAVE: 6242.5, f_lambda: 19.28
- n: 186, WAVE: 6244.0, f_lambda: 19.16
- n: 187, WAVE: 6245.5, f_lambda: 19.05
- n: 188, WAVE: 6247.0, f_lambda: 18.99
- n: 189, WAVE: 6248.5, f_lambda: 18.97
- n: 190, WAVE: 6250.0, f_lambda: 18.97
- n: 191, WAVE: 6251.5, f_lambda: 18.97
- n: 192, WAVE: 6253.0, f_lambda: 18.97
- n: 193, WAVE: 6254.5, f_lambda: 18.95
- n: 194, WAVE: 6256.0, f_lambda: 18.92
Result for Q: -1.9 angstrom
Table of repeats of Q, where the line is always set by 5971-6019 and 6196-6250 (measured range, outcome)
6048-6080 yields -0.4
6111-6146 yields -0.8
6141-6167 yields -0.5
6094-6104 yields -0.6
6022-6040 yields -1.6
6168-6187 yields -0.3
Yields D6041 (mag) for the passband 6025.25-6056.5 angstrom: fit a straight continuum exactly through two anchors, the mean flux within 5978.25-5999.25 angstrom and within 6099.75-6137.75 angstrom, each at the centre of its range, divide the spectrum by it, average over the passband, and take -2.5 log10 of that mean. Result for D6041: -0.09 mag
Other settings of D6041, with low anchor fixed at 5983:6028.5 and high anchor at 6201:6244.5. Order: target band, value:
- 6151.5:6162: -0.04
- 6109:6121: -0.04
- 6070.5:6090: -0.05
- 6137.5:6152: 0.02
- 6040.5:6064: -0.01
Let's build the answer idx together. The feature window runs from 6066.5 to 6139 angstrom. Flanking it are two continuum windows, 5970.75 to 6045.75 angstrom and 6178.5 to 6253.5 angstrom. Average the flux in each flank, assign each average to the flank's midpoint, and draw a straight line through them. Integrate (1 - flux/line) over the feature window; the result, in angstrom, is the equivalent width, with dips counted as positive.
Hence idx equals -2.1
